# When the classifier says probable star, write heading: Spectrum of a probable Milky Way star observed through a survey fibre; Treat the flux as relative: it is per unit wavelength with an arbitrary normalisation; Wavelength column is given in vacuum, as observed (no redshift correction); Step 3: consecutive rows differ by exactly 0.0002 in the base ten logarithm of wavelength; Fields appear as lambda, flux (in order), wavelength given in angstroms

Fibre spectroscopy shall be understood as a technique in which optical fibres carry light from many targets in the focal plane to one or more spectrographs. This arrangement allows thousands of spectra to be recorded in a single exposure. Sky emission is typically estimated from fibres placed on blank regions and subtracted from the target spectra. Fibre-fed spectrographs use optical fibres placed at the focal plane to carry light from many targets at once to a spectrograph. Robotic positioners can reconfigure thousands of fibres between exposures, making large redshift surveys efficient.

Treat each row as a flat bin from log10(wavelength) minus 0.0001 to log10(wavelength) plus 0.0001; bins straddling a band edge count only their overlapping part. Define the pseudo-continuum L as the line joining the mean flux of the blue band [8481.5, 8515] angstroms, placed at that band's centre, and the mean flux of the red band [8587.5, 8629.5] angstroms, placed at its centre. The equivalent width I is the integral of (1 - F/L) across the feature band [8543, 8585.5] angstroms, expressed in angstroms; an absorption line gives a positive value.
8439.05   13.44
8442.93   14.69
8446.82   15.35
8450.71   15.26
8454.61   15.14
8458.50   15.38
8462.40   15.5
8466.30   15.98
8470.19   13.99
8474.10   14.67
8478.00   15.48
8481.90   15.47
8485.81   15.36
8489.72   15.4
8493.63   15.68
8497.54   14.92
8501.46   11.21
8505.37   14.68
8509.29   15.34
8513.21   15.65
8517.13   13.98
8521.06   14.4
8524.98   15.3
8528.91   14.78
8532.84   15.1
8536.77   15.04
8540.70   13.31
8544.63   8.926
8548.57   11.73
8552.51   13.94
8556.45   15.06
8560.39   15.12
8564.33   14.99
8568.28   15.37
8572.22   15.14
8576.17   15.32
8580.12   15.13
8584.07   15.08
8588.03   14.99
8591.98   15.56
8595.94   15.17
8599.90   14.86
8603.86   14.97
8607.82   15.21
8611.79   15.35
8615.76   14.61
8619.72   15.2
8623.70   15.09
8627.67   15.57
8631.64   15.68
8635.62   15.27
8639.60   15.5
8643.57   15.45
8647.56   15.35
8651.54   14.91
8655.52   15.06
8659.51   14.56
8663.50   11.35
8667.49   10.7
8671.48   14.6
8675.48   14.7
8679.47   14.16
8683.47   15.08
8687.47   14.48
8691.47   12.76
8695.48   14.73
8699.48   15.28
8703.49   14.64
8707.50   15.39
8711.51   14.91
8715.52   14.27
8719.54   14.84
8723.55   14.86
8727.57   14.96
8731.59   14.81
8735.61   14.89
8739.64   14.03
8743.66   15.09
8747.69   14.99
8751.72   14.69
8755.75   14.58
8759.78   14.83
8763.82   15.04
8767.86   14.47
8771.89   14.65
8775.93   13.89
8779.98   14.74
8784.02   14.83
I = 2.3 angstroms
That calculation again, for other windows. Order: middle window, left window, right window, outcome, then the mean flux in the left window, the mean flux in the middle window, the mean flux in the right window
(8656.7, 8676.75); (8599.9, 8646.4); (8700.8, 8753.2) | 2.5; 15.2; 13.2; 14.8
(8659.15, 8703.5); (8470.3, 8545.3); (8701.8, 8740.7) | 2.6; 14.5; 13.9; 14.8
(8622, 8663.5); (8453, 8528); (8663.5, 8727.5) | -1.7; 14.9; 15.1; 14.3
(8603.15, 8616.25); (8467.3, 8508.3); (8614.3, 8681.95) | -0.4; 14.7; 15.1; 14.6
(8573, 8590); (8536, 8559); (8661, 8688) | -2.6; 12.9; 15.1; 13.6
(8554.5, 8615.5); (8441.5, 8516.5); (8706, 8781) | -1.0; 15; 15.1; 14.7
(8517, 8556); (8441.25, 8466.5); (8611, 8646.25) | 4.1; 15.3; 13.7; 15.3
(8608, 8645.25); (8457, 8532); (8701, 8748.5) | -1.1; 14.9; 15.3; 14.8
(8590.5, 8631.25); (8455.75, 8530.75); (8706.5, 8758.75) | -0.9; 14.9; 15.2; 14.8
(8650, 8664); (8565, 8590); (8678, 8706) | 0.4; 15.2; 14.2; 14.5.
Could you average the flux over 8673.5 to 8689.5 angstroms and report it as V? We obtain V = 14.6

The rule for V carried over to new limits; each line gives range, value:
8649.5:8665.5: 14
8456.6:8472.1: 15.2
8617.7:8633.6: 15.4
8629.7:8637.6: 15.5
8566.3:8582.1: 15.2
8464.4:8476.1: 14.9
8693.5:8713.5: 15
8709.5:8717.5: 14.6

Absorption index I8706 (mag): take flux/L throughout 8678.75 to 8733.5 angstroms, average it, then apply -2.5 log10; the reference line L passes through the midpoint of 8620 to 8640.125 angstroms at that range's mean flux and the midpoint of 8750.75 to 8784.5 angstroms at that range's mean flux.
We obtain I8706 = 0.02 mag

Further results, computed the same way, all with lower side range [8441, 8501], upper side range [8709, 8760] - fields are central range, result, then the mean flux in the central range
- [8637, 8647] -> -0.04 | 15.4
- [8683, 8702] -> 0.03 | 14.4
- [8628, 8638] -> -0.04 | 15.5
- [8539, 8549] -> 0.32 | 11.2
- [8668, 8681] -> 0.06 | 14.1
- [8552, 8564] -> 0.01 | 14.8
